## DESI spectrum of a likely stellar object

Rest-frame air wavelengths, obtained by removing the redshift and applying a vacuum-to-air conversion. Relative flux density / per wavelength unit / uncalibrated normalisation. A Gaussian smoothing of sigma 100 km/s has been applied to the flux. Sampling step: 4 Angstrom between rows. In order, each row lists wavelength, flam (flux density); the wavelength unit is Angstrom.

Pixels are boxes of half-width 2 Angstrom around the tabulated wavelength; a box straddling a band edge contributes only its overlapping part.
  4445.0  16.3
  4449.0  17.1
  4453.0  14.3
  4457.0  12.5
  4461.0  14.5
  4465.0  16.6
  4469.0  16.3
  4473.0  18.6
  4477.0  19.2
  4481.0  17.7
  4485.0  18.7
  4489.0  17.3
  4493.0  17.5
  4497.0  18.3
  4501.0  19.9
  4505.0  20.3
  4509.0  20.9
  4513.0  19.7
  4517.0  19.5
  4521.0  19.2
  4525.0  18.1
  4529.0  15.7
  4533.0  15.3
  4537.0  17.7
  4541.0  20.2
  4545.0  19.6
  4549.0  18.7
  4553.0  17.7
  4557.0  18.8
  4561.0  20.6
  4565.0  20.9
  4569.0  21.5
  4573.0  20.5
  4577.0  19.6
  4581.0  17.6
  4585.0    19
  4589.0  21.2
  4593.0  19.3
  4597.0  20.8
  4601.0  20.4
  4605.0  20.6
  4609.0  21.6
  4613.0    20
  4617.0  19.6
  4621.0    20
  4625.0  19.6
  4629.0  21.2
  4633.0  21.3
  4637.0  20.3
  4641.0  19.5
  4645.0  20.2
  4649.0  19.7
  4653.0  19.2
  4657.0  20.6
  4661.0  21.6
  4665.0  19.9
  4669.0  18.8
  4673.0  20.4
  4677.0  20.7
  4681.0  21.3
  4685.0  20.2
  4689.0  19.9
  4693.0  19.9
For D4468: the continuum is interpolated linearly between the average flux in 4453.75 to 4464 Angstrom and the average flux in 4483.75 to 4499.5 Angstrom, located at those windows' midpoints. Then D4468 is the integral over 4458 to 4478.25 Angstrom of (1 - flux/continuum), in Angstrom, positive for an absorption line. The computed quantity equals -2.2 Angstrom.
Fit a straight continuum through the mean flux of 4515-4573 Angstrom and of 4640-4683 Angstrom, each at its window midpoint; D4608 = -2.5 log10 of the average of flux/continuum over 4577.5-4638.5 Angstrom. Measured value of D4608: -0.030 mag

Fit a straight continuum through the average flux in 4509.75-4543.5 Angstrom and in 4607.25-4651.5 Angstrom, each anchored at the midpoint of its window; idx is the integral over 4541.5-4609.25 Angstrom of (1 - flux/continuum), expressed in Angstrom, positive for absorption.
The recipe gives -2.3 Angstrom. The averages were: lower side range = 18.3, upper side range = 20.3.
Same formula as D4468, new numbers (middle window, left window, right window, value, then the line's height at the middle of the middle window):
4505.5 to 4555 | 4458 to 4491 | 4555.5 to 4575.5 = 1.6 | 19.2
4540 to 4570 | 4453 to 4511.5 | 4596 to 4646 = -0.9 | 19.1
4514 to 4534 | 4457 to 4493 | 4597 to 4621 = 0.6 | 18.3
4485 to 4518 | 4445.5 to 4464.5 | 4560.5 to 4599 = -4.5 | 16.8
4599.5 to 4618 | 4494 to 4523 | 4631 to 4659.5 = -0.5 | 20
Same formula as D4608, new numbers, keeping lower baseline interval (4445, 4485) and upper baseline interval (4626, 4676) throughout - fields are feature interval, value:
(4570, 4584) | -0.038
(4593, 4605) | -0.067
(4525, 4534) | 0.105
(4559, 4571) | -0.139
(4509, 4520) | -0.138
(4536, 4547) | -0.076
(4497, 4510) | -0.163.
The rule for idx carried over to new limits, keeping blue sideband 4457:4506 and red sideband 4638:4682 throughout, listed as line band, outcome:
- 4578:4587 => 0.3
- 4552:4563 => -0.3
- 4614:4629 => -0.3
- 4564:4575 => -1.2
